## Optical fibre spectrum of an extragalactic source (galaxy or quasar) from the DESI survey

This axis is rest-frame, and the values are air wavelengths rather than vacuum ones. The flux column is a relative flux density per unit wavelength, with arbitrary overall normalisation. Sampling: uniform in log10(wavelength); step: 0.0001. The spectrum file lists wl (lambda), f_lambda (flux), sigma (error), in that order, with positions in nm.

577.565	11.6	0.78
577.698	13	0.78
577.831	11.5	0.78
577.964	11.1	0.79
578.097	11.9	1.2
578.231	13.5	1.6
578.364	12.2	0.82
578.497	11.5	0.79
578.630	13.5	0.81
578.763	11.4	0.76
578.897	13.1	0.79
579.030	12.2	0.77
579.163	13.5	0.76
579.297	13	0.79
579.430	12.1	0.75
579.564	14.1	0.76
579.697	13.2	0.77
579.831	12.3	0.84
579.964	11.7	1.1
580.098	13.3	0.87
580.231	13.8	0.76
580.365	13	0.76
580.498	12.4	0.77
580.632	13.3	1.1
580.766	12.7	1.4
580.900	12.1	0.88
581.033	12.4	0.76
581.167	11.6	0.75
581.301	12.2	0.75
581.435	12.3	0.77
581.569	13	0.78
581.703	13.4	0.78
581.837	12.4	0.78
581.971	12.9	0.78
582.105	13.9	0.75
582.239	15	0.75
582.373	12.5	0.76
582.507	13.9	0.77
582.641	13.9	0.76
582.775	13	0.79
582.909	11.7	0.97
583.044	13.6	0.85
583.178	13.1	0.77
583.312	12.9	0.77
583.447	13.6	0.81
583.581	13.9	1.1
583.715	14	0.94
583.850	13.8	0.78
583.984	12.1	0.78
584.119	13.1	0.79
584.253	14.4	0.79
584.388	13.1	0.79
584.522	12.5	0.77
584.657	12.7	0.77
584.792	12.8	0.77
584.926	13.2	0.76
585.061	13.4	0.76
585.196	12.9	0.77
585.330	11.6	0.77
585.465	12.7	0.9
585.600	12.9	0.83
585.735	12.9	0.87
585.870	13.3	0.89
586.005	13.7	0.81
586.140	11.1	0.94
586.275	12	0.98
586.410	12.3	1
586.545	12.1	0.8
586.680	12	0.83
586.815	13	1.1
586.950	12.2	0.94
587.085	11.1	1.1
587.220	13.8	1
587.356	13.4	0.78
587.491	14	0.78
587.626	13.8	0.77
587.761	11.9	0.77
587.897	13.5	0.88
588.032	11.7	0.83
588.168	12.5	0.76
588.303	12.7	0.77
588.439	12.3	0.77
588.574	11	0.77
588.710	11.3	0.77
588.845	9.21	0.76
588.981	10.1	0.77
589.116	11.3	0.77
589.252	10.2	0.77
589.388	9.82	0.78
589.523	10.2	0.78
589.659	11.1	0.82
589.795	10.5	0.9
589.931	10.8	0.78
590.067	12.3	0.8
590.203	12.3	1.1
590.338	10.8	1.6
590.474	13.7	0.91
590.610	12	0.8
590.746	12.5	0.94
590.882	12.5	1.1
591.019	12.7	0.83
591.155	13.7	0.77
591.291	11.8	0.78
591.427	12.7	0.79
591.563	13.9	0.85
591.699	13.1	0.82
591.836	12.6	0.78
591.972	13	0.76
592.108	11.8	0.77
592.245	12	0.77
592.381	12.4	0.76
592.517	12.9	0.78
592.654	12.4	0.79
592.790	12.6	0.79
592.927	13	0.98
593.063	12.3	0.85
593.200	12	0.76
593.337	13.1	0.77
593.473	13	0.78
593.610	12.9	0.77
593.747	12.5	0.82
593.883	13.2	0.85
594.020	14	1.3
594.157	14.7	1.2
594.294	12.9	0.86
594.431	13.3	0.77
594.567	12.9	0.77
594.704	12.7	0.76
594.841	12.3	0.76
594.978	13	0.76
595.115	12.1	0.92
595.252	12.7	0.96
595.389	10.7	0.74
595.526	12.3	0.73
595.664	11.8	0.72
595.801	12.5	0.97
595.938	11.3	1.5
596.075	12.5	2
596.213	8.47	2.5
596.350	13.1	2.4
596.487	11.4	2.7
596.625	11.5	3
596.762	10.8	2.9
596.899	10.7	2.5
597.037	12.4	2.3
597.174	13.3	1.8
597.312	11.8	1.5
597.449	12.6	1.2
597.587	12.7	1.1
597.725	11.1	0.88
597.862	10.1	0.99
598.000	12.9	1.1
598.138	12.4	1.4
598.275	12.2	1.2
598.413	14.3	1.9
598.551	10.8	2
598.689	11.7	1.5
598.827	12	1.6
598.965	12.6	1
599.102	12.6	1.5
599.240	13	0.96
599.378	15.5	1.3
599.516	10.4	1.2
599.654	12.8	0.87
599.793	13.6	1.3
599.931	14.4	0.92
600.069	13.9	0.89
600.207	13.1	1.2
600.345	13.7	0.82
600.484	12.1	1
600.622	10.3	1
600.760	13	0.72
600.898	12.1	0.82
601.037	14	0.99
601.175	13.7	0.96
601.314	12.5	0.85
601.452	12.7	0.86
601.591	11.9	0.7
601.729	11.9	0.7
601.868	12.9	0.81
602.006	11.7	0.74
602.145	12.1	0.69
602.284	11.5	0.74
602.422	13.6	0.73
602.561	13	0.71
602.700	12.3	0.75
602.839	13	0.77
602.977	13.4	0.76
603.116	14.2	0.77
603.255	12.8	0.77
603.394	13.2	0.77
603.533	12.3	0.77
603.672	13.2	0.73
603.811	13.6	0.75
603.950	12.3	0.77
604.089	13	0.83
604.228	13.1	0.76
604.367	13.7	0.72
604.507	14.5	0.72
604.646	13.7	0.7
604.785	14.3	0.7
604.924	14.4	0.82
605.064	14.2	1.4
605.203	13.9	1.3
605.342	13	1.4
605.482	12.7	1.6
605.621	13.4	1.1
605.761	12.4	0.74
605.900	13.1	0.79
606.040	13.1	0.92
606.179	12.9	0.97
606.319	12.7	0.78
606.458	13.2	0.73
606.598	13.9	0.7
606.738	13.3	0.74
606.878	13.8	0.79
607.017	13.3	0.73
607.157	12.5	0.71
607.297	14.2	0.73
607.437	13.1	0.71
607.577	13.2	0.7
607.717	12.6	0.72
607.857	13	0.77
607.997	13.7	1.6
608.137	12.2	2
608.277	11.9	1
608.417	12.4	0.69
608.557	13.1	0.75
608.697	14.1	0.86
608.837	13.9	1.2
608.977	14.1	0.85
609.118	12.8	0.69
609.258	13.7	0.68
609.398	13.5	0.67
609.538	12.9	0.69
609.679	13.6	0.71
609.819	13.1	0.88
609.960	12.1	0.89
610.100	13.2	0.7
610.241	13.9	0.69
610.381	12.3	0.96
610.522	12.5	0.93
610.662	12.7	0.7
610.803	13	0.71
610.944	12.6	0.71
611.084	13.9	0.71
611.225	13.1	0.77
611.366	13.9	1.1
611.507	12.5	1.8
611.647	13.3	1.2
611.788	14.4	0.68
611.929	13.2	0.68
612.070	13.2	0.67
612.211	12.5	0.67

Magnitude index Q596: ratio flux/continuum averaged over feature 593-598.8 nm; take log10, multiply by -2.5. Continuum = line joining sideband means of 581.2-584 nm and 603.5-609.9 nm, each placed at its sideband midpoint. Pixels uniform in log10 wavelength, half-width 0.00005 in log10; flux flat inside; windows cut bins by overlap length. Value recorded 0.08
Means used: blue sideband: 13.2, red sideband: 13.3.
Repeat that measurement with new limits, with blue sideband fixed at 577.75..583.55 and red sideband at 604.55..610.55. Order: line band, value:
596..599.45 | 0.08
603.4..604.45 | 0.01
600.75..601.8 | 0.04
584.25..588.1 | 0.01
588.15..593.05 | 0.09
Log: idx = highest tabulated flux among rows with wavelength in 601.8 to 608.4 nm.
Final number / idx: 14.5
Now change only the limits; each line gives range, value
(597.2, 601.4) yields 15.5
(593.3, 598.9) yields 14.7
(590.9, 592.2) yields 13.9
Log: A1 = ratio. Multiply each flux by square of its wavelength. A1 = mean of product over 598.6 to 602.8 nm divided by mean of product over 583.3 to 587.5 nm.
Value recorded 1.04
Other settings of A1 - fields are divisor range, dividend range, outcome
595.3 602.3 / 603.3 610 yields 1.11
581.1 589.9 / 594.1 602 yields 1.03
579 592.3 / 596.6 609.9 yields 1.09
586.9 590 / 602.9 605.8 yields 1.21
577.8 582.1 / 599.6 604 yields 1.10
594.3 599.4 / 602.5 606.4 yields 1.12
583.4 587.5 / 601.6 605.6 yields 1.08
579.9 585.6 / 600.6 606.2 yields 1.07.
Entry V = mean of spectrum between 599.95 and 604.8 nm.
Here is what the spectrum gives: 12.9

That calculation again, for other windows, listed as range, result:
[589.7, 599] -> 12.3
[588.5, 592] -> 11.7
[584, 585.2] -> 13.1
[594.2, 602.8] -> 12.4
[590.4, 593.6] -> 12.7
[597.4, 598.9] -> 12.1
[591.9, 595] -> 12.8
